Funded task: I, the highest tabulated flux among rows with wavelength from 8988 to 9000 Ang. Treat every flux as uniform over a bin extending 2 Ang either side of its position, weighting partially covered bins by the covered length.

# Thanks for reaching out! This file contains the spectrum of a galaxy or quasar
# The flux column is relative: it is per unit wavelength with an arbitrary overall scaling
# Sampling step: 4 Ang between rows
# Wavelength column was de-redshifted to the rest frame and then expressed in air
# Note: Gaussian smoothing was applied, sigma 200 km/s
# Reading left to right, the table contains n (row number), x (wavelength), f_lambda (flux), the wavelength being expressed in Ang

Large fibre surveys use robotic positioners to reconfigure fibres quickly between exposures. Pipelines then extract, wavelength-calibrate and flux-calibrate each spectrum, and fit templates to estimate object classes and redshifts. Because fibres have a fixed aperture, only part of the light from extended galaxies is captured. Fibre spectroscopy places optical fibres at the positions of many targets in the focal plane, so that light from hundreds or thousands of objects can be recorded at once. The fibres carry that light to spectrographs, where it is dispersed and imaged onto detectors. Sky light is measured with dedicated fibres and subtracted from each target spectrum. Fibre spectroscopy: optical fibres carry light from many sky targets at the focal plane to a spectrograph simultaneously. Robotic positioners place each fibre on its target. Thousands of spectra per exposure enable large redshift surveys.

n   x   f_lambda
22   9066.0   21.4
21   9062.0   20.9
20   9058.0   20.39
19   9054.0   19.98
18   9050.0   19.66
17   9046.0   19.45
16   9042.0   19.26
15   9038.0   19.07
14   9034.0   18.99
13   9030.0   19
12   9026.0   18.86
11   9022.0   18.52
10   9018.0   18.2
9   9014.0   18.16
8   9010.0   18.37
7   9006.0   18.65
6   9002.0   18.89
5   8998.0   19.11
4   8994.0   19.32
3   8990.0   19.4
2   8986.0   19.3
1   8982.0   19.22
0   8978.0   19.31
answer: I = 19.4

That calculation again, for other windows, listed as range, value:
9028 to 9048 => 19.45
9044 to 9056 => 19.98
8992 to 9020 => 19.32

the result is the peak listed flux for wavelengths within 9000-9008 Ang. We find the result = 18.89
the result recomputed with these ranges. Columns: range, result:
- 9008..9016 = 18.37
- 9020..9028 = 18.86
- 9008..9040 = 19.07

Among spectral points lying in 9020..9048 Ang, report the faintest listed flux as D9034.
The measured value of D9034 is 18.52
